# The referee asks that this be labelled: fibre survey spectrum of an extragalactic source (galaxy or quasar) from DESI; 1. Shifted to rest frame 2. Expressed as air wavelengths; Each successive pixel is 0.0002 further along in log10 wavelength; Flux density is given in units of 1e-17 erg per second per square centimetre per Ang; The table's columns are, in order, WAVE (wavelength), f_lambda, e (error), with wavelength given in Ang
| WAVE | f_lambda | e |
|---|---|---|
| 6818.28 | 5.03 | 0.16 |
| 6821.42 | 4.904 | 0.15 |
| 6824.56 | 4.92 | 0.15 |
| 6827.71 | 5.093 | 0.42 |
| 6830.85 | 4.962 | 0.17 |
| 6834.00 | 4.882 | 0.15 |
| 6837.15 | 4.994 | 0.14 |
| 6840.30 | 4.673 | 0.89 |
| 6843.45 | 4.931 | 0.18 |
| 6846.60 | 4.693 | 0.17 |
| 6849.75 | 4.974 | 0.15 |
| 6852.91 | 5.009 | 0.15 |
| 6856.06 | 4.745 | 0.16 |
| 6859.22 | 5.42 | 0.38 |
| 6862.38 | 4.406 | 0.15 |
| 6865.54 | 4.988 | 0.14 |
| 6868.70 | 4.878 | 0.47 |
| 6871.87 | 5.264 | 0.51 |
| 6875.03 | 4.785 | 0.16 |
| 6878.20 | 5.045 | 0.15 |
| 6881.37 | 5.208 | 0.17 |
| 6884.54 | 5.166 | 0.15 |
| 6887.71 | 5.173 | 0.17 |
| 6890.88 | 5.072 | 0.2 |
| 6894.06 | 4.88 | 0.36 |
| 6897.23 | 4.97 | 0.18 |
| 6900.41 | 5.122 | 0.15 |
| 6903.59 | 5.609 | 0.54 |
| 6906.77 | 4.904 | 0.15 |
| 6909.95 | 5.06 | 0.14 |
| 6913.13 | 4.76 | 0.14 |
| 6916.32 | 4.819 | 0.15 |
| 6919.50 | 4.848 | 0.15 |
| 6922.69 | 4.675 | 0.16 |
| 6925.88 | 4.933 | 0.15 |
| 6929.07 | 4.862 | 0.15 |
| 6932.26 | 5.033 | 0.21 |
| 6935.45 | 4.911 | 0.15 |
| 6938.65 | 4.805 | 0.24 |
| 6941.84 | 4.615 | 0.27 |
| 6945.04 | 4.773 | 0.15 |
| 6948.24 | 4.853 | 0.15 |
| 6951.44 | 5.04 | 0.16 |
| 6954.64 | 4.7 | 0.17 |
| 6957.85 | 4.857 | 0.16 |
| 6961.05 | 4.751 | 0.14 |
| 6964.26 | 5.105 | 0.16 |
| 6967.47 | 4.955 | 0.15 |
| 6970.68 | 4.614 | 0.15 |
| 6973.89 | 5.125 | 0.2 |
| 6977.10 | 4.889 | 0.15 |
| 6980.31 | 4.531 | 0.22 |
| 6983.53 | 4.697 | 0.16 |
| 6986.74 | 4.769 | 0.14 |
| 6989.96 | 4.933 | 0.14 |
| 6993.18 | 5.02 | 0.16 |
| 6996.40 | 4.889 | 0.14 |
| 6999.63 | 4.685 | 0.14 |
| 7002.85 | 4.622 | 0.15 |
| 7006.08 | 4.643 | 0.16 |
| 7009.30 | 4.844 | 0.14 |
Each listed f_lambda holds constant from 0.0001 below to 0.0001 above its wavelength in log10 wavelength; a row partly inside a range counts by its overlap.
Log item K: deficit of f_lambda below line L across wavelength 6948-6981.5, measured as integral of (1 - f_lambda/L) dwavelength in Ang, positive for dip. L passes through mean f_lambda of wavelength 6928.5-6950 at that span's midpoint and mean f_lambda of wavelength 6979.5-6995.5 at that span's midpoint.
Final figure -0.3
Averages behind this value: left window 4.84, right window 4.81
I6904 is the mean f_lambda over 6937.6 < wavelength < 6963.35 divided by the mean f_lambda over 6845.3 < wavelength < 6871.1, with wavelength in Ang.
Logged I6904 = 1.0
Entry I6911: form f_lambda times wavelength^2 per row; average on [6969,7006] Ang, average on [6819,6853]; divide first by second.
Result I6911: 1.02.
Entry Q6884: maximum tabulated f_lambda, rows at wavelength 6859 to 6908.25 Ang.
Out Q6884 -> 5.609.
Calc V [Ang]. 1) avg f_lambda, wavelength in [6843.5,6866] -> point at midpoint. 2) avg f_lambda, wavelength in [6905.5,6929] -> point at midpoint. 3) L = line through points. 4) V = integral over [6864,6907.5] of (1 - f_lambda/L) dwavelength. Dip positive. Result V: -1.8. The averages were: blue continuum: 4.89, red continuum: 4.86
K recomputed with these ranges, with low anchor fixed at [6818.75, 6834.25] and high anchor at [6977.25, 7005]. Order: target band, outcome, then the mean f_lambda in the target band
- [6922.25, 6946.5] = 0.0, 4.83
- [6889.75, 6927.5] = -0.8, 4.97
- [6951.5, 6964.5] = -0.1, 4.85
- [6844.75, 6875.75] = 0.0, 4.92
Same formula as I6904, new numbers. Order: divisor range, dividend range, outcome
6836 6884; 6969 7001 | 0.98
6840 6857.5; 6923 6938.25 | 1.01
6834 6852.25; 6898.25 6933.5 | 1.02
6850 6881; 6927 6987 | 0.98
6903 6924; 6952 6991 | 0.98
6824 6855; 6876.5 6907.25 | 1.04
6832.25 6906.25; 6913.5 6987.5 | 0.97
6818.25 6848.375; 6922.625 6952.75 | 0.99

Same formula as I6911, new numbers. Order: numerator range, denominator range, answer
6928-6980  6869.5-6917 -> 0.98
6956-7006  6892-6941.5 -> 0.99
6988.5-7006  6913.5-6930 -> 1.02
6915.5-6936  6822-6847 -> 1.02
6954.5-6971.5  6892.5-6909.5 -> 0.97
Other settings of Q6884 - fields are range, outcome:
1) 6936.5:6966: 5.105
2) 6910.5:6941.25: 5.033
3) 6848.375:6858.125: 5.009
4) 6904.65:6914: 5.06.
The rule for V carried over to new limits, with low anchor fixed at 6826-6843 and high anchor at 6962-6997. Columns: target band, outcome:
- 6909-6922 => 0.10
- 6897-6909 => -0.67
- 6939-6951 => 0.23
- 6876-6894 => -0.73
